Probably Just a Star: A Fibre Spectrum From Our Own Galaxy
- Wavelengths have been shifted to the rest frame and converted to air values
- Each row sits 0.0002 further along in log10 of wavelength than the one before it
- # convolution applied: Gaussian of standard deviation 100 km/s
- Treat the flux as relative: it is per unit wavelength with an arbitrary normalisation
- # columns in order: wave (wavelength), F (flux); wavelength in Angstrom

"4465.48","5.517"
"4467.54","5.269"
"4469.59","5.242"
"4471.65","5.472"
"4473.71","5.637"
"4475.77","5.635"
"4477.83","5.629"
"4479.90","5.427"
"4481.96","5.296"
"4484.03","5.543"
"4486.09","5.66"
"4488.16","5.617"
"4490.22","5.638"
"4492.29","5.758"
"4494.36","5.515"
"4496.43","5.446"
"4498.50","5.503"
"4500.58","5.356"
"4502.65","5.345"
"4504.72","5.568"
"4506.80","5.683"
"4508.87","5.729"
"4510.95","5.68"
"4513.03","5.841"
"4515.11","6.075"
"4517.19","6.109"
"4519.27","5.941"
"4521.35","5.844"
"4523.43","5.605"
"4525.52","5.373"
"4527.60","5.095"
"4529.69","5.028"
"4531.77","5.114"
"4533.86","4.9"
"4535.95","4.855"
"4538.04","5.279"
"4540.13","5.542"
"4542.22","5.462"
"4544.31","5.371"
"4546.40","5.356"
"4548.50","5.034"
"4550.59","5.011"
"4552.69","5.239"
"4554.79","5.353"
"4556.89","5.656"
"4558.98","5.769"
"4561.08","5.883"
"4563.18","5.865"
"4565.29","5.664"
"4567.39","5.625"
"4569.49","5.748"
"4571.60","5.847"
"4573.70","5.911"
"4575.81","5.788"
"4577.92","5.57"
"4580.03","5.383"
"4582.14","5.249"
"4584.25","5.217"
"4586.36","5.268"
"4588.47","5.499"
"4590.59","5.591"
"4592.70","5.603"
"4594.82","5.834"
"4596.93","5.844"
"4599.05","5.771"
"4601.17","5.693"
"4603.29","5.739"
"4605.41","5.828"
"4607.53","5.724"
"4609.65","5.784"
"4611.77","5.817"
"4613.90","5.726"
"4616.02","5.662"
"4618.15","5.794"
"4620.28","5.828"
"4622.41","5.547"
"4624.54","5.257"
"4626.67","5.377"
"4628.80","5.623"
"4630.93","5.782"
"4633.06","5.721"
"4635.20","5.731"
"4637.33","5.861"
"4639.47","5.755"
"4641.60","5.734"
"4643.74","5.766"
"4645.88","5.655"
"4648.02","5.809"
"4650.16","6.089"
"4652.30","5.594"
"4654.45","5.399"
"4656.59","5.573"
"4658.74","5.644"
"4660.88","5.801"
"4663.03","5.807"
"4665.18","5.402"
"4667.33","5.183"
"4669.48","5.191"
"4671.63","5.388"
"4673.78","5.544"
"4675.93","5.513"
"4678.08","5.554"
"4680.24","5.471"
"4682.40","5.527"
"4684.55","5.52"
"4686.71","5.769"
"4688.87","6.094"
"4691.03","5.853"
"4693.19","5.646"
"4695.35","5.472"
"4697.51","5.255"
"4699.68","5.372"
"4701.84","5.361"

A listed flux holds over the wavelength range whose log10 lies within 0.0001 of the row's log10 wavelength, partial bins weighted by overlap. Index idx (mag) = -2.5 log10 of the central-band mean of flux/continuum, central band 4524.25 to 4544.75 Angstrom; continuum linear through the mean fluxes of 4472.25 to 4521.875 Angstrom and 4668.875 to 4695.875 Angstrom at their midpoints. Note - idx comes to 0.086 mag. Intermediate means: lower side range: 5.64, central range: 5.2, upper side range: 5.59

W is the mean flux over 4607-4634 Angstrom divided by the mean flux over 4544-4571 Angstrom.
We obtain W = 1.0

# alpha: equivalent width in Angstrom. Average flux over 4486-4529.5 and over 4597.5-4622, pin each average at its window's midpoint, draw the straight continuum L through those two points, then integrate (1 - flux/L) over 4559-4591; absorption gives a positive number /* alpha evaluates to 0.5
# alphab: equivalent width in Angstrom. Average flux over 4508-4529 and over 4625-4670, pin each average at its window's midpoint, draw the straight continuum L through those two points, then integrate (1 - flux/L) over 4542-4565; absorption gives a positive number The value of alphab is 0.9 Angstrom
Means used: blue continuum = 5.72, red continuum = 5.64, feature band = 5.46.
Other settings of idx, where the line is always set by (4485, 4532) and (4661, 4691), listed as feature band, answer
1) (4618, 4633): -0.01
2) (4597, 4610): -0.04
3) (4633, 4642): -0.04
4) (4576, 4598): 0.01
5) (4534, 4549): 0.07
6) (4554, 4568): -0.02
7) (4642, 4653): -0.04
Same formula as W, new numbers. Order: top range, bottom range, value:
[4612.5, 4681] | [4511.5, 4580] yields 1.02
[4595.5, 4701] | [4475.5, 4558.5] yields 1.03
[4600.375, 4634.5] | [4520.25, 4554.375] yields 1.08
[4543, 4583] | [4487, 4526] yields 0.98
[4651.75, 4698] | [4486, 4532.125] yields 0.99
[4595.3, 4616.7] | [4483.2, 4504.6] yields 1.04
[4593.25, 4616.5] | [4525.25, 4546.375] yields 1.11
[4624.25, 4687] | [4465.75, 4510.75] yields 1.01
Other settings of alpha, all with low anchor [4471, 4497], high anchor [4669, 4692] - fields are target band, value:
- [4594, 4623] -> -0.9 Angstrom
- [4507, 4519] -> -0.7 Angstrom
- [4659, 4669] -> 0.1 Angstrom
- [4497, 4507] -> 0.2 Angstrom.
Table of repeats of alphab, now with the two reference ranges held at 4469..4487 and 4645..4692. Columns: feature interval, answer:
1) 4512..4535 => -0.01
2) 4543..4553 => 0.61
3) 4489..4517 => -0.60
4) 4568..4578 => -0.41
